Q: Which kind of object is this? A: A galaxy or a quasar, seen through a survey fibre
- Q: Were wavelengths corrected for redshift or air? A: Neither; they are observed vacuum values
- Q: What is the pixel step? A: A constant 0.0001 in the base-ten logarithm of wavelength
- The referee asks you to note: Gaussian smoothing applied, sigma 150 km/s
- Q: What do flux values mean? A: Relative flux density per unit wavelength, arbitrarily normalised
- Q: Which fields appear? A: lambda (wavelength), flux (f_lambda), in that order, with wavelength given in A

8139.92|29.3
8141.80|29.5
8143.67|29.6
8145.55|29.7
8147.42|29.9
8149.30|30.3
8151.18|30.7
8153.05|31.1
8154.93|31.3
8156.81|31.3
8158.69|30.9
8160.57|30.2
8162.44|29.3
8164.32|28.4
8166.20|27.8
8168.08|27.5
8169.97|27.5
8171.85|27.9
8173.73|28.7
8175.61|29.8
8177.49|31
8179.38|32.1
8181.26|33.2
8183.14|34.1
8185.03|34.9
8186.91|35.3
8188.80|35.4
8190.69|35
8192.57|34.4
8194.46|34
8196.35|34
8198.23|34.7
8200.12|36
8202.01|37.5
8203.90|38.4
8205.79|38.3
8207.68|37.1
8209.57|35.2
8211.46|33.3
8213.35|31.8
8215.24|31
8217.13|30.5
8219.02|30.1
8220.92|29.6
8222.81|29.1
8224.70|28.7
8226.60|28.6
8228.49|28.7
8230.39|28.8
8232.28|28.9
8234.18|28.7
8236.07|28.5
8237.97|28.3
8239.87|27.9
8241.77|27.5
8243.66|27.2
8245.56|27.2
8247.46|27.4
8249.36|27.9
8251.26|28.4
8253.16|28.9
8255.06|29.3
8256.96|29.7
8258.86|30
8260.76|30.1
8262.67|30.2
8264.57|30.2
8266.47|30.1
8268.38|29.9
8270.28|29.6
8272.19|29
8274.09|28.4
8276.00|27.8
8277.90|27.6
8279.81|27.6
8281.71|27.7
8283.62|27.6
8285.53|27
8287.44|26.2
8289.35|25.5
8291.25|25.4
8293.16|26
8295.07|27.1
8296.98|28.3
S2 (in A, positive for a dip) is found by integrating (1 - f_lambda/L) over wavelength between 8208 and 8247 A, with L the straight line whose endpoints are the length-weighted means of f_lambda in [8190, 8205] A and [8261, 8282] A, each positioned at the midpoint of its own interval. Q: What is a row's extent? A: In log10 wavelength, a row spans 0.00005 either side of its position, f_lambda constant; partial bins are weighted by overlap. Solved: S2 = 4.0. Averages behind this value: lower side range 35.5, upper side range 29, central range 29.6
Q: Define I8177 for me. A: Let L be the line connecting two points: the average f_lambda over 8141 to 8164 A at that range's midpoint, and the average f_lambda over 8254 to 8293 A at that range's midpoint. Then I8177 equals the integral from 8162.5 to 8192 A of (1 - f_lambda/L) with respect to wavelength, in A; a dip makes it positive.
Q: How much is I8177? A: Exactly -1.33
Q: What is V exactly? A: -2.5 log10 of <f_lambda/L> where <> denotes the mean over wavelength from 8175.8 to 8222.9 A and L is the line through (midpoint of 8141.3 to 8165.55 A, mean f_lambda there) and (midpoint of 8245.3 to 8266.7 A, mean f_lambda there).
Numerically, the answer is -0.14 mag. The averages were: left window 30.2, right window 29.1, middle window 33.9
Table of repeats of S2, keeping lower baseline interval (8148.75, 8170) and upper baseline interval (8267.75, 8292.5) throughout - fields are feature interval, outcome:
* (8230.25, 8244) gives 0.1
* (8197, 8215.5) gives -4.2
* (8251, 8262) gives -0.6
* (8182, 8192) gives -1.9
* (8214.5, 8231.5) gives -0.5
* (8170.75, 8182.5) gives -0.4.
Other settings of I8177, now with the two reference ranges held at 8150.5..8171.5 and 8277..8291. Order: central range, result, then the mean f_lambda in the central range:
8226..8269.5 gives -1.7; 28.8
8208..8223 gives -1.7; 31.7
